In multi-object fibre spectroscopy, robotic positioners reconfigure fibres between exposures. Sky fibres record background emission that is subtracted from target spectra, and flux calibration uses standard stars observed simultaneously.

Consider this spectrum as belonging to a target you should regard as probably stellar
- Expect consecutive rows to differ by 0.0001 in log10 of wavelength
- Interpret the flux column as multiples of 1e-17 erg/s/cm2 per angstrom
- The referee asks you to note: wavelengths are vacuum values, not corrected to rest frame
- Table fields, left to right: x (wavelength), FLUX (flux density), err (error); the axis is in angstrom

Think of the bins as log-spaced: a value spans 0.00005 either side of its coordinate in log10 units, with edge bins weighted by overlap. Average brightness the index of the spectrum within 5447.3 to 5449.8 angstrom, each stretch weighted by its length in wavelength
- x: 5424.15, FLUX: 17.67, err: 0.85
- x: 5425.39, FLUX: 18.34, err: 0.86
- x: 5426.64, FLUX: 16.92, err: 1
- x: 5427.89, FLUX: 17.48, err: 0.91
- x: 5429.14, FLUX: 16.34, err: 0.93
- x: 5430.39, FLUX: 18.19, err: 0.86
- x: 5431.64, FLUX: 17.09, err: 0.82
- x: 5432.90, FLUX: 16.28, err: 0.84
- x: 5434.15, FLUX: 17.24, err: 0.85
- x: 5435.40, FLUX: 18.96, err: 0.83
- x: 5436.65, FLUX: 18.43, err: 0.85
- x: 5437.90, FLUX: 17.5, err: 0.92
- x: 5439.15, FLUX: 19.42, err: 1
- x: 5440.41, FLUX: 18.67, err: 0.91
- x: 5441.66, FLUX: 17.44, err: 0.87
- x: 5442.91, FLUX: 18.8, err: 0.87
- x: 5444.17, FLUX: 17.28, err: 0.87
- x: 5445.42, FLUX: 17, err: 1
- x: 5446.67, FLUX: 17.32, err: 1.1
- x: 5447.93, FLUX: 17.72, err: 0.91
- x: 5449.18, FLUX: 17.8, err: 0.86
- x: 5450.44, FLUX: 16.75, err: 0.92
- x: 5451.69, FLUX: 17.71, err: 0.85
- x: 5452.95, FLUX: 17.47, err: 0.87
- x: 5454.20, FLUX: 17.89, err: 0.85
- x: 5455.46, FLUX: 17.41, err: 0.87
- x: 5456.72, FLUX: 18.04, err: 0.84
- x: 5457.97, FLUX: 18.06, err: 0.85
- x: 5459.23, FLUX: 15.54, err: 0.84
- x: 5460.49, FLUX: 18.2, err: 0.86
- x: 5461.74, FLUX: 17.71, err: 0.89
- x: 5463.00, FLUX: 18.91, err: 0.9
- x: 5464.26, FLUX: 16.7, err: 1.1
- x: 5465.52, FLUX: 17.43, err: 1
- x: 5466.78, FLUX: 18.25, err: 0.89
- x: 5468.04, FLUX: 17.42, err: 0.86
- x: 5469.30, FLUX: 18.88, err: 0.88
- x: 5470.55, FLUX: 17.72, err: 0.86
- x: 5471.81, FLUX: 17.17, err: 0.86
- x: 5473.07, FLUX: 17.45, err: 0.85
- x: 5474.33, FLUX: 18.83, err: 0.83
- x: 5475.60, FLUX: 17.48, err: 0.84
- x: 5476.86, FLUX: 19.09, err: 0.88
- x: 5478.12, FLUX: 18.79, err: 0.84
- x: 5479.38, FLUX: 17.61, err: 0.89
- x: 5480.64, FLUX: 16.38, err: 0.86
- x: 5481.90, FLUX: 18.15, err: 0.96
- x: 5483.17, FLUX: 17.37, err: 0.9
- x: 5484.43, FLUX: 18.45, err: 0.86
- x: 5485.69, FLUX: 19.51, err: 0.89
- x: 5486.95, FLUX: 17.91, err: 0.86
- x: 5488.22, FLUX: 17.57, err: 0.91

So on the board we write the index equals 17.8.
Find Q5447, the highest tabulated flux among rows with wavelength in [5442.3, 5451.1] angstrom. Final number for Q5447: 18.8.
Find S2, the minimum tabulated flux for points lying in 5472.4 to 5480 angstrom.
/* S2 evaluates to 17.45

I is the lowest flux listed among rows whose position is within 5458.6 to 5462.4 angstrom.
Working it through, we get 15.54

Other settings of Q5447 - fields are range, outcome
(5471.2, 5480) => 19.09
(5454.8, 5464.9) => 18.91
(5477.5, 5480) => 18.79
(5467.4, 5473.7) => 18.88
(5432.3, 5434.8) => 17.24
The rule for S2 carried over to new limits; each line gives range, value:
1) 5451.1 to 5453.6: 17.47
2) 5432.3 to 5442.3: 16.28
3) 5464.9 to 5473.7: 17.17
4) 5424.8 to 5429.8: 16.34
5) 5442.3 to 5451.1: 16.75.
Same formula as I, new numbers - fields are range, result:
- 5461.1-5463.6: 17.71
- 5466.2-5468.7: 17.42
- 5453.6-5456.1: 17.41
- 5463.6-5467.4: 16.7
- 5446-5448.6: 17.32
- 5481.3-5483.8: 17.37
